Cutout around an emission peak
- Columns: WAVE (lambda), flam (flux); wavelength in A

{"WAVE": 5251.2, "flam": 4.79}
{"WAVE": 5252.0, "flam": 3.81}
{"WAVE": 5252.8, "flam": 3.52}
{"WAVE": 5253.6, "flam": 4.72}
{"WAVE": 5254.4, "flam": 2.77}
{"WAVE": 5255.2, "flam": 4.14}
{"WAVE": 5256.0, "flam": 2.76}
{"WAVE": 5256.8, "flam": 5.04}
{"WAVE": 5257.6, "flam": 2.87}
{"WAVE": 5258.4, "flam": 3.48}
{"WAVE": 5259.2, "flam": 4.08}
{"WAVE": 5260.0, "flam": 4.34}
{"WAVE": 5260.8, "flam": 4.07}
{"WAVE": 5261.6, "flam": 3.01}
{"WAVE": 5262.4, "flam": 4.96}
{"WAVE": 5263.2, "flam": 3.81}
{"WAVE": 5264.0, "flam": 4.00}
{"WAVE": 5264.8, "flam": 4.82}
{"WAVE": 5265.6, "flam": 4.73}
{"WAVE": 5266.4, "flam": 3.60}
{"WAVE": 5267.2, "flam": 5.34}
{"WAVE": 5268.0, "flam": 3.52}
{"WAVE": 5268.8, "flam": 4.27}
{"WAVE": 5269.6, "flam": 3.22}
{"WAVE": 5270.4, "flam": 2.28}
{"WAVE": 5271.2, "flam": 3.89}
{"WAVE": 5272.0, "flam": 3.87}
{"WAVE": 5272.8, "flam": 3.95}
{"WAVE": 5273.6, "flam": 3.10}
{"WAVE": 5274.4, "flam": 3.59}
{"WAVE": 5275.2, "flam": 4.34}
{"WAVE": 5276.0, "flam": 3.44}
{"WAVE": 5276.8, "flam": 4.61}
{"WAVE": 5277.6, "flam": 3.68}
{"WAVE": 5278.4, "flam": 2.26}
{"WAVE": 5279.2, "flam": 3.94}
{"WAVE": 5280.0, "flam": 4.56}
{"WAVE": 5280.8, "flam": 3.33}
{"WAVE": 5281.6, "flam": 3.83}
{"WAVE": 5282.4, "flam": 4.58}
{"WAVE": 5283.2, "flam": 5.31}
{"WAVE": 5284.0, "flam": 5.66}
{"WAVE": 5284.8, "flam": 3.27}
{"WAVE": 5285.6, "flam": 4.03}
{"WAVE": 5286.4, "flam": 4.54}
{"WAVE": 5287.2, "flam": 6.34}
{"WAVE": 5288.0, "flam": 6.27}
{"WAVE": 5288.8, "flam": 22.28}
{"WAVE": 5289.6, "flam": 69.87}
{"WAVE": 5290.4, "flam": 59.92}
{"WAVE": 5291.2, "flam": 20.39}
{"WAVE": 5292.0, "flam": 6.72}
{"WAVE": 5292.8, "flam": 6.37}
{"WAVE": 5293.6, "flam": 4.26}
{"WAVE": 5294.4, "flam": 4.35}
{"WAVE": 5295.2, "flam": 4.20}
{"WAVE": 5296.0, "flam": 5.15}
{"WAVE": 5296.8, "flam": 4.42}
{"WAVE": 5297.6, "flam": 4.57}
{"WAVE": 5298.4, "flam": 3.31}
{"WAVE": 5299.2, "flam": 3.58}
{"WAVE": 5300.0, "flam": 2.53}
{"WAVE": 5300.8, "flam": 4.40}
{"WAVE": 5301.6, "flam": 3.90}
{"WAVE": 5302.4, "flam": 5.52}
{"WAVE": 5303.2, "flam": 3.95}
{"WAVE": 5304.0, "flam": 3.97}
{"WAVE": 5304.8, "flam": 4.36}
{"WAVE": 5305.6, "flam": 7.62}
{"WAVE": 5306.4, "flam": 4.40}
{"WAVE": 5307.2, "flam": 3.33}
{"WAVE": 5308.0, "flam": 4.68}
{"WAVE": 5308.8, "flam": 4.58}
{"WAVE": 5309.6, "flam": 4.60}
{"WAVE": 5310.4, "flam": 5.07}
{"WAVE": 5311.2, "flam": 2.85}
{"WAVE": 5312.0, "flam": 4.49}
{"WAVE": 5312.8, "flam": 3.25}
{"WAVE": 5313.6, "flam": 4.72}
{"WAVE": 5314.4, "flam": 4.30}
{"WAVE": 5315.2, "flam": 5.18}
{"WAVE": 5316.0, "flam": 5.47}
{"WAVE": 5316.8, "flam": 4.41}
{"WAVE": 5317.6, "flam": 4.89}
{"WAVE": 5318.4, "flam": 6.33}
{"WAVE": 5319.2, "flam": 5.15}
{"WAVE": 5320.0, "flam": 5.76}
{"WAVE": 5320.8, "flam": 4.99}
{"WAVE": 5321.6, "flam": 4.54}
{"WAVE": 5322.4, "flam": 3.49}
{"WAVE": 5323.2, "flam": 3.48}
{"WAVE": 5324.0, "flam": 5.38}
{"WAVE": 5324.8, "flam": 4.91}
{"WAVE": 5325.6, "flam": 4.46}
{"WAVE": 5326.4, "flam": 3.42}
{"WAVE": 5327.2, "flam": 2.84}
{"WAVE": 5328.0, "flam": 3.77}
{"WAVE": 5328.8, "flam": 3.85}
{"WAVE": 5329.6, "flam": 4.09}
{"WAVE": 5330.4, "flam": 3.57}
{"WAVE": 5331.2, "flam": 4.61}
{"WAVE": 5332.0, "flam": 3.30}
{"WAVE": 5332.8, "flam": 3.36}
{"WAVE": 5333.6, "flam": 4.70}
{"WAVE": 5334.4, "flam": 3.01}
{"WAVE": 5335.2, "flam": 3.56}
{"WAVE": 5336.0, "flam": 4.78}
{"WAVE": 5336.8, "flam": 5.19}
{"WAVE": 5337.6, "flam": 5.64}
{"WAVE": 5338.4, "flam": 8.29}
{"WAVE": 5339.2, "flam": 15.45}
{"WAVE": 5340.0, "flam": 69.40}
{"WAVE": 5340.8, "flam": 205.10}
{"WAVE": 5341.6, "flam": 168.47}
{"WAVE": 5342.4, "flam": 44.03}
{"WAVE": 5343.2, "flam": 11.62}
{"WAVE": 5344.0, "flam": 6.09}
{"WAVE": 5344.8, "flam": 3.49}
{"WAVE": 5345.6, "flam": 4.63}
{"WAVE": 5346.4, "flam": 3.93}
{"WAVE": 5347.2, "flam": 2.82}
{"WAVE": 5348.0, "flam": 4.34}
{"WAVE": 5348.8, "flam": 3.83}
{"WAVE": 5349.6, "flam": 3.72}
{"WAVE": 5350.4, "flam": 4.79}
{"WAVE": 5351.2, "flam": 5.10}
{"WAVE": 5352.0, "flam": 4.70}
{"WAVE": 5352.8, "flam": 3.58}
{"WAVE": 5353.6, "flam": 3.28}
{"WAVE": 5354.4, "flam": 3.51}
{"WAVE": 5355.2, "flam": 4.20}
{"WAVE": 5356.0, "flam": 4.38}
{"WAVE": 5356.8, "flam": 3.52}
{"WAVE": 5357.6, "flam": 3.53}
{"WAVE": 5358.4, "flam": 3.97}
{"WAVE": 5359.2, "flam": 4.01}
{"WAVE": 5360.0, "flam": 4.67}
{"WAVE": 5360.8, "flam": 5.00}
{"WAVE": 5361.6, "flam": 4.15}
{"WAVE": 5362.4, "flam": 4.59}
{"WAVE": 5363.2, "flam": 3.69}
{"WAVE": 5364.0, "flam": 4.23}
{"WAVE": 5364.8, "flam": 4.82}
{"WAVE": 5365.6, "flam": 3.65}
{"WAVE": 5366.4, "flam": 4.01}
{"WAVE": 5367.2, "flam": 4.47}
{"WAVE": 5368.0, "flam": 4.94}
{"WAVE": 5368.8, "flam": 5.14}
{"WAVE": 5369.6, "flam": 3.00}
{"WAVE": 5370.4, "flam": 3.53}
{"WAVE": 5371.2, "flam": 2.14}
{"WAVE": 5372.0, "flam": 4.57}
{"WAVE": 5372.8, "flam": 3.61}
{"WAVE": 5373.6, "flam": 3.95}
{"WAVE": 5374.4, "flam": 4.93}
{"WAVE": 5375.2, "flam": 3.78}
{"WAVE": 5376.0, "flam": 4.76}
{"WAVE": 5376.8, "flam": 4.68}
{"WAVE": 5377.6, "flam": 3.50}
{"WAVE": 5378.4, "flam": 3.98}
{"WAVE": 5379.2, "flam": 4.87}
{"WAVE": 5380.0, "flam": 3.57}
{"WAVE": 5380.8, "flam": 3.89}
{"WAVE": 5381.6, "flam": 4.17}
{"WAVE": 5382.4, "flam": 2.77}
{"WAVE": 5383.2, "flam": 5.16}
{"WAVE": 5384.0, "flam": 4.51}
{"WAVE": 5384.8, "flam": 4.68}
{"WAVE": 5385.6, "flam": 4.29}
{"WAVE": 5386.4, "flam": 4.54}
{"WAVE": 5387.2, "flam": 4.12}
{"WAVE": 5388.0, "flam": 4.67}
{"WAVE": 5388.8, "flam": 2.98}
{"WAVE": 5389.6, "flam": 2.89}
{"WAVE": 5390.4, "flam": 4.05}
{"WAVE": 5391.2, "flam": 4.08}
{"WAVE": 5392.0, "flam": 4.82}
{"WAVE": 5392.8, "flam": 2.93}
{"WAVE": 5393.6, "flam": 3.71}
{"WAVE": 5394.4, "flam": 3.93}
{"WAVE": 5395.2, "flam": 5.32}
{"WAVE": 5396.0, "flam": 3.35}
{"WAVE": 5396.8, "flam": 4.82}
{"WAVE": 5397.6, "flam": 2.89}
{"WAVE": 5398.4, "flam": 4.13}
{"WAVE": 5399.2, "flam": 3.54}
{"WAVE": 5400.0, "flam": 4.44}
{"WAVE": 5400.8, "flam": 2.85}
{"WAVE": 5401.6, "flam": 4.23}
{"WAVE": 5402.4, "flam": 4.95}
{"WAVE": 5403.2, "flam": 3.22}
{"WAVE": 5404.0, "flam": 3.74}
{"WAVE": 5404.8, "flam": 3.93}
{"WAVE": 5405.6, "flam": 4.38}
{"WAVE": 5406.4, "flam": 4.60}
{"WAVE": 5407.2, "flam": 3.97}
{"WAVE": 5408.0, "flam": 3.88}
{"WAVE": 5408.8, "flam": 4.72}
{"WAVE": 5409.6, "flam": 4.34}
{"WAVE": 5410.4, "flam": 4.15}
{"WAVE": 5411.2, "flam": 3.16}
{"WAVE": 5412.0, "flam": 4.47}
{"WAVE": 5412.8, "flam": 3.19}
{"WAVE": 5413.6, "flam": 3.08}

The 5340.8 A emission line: [O III] 5007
